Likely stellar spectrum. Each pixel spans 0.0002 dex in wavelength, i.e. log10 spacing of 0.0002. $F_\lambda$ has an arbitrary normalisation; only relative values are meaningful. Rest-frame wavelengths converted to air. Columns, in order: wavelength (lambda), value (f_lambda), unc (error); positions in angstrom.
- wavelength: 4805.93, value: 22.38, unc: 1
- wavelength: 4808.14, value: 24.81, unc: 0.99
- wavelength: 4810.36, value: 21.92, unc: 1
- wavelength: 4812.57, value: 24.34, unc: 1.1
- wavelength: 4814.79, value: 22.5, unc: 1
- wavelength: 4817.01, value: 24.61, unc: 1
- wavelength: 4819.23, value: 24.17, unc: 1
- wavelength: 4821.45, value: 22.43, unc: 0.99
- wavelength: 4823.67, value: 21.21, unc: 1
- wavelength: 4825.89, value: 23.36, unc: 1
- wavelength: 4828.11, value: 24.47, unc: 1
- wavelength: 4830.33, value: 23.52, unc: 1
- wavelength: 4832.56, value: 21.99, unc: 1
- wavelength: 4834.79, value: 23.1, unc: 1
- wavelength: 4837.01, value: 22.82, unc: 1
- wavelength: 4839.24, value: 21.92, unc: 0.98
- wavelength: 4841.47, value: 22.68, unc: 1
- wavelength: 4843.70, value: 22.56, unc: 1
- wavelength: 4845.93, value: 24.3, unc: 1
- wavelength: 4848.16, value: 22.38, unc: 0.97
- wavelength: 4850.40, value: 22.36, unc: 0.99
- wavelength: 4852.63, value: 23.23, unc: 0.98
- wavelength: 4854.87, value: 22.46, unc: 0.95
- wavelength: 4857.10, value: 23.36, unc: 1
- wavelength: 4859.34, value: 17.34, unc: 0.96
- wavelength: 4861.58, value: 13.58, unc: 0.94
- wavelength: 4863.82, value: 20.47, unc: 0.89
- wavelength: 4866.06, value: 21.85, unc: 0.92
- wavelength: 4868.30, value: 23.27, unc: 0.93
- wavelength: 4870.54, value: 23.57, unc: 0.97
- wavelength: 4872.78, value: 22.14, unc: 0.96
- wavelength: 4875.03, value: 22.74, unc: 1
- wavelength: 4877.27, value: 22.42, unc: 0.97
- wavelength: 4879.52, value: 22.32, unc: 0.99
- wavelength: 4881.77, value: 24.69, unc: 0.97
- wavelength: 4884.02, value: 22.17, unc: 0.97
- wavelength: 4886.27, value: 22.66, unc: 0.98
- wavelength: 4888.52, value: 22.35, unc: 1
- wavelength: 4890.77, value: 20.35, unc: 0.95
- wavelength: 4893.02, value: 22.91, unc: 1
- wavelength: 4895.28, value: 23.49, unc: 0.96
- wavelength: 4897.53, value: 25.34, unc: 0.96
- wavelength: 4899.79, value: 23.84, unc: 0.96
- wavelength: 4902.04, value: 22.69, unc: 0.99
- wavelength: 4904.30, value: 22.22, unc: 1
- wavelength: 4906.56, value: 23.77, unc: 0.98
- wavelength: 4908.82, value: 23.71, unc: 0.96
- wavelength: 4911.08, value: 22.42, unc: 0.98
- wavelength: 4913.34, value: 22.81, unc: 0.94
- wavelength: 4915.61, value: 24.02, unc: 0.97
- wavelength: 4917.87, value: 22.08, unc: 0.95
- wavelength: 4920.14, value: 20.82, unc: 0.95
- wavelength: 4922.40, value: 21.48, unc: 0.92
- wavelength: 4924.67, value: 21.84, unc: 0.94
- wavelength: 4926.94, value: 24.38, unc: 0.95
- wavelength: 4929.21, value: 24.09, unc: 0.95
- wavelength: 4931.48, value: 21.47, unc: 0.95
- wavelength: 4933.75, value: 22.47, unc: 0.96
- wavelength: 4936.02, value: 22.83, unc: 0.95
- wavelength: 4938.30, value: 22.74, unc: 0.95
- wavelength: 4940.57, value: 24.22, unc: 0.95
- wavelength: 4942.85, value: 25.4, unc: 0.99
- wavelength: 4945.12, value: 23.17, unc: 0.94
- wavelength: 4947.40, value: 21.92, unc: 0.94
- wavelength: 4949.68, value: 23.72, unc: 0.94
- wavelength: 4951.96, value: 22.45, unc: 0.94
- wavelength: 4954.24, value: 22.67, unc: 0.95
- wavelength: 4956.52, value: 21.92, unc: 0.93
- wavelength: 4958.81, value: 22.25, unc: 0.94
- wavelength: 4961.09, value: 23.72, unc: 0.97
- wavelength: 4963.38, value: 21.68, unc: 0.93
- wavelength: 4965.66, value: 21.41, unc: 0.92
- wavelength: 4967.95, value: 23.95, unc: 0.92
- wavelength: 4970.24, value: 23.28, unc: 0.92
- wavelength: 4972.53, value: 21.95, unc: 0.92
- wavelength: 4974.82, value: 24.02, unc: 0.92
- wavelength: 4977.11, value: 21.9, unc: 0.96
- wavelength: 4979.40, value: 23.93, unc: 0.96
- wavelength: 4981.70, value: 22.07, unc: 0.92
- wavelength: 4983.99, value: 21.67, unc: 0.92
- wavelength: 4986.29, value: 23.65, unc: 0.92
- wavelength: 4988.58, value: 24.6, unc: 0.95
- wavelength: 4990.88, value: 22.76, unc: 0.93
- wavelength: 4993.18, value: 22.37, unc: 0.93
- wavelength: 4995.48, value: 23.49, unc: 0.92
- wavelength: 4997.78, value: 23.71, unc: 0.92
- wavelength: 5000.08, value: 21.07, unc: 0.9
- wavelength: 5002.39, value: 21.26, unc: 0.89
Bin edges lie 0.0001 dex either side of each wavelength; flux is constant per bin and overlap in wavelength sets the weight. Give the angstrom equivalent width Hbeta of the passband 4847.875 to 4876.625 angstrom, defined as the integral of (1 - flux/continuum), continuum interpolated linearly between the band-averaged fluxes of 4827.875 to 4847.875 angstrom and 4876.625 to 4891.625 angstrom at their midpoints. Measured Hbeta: 1.6 angstrom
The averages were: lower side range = 23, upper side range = 22.5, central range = 21.4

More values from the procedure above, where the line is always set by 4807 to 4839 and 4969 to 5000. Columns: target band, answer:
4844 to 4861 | 0.89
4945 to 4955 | 0.12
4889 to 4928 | 0.43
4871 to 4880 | 0.24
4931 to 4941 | 0.14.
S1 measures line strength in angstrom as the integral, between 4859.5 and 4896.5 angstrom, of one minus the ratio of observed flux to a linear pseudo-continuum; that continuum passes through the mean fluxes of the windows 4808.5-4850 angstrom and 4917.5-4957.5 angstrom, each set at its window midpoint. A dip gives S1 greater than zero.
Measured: 1.8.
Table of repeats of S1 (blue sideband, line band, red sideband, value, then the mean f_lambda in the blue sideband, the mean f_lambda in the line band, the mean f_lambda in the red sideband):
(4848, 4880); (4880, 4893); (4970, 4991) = -0.40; 21.5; 22.5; 23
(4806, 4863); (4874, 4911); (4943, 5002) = -0.61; 22.4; 23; 22.8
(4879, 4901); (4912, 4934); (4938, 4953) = 0.68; 23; 22.5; 23.4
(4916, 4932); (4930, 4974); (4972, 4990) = -0.21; 22.4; 22.8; 23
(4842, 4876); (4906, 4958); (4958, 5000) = -1.05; 21.7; 22.9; 22.9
